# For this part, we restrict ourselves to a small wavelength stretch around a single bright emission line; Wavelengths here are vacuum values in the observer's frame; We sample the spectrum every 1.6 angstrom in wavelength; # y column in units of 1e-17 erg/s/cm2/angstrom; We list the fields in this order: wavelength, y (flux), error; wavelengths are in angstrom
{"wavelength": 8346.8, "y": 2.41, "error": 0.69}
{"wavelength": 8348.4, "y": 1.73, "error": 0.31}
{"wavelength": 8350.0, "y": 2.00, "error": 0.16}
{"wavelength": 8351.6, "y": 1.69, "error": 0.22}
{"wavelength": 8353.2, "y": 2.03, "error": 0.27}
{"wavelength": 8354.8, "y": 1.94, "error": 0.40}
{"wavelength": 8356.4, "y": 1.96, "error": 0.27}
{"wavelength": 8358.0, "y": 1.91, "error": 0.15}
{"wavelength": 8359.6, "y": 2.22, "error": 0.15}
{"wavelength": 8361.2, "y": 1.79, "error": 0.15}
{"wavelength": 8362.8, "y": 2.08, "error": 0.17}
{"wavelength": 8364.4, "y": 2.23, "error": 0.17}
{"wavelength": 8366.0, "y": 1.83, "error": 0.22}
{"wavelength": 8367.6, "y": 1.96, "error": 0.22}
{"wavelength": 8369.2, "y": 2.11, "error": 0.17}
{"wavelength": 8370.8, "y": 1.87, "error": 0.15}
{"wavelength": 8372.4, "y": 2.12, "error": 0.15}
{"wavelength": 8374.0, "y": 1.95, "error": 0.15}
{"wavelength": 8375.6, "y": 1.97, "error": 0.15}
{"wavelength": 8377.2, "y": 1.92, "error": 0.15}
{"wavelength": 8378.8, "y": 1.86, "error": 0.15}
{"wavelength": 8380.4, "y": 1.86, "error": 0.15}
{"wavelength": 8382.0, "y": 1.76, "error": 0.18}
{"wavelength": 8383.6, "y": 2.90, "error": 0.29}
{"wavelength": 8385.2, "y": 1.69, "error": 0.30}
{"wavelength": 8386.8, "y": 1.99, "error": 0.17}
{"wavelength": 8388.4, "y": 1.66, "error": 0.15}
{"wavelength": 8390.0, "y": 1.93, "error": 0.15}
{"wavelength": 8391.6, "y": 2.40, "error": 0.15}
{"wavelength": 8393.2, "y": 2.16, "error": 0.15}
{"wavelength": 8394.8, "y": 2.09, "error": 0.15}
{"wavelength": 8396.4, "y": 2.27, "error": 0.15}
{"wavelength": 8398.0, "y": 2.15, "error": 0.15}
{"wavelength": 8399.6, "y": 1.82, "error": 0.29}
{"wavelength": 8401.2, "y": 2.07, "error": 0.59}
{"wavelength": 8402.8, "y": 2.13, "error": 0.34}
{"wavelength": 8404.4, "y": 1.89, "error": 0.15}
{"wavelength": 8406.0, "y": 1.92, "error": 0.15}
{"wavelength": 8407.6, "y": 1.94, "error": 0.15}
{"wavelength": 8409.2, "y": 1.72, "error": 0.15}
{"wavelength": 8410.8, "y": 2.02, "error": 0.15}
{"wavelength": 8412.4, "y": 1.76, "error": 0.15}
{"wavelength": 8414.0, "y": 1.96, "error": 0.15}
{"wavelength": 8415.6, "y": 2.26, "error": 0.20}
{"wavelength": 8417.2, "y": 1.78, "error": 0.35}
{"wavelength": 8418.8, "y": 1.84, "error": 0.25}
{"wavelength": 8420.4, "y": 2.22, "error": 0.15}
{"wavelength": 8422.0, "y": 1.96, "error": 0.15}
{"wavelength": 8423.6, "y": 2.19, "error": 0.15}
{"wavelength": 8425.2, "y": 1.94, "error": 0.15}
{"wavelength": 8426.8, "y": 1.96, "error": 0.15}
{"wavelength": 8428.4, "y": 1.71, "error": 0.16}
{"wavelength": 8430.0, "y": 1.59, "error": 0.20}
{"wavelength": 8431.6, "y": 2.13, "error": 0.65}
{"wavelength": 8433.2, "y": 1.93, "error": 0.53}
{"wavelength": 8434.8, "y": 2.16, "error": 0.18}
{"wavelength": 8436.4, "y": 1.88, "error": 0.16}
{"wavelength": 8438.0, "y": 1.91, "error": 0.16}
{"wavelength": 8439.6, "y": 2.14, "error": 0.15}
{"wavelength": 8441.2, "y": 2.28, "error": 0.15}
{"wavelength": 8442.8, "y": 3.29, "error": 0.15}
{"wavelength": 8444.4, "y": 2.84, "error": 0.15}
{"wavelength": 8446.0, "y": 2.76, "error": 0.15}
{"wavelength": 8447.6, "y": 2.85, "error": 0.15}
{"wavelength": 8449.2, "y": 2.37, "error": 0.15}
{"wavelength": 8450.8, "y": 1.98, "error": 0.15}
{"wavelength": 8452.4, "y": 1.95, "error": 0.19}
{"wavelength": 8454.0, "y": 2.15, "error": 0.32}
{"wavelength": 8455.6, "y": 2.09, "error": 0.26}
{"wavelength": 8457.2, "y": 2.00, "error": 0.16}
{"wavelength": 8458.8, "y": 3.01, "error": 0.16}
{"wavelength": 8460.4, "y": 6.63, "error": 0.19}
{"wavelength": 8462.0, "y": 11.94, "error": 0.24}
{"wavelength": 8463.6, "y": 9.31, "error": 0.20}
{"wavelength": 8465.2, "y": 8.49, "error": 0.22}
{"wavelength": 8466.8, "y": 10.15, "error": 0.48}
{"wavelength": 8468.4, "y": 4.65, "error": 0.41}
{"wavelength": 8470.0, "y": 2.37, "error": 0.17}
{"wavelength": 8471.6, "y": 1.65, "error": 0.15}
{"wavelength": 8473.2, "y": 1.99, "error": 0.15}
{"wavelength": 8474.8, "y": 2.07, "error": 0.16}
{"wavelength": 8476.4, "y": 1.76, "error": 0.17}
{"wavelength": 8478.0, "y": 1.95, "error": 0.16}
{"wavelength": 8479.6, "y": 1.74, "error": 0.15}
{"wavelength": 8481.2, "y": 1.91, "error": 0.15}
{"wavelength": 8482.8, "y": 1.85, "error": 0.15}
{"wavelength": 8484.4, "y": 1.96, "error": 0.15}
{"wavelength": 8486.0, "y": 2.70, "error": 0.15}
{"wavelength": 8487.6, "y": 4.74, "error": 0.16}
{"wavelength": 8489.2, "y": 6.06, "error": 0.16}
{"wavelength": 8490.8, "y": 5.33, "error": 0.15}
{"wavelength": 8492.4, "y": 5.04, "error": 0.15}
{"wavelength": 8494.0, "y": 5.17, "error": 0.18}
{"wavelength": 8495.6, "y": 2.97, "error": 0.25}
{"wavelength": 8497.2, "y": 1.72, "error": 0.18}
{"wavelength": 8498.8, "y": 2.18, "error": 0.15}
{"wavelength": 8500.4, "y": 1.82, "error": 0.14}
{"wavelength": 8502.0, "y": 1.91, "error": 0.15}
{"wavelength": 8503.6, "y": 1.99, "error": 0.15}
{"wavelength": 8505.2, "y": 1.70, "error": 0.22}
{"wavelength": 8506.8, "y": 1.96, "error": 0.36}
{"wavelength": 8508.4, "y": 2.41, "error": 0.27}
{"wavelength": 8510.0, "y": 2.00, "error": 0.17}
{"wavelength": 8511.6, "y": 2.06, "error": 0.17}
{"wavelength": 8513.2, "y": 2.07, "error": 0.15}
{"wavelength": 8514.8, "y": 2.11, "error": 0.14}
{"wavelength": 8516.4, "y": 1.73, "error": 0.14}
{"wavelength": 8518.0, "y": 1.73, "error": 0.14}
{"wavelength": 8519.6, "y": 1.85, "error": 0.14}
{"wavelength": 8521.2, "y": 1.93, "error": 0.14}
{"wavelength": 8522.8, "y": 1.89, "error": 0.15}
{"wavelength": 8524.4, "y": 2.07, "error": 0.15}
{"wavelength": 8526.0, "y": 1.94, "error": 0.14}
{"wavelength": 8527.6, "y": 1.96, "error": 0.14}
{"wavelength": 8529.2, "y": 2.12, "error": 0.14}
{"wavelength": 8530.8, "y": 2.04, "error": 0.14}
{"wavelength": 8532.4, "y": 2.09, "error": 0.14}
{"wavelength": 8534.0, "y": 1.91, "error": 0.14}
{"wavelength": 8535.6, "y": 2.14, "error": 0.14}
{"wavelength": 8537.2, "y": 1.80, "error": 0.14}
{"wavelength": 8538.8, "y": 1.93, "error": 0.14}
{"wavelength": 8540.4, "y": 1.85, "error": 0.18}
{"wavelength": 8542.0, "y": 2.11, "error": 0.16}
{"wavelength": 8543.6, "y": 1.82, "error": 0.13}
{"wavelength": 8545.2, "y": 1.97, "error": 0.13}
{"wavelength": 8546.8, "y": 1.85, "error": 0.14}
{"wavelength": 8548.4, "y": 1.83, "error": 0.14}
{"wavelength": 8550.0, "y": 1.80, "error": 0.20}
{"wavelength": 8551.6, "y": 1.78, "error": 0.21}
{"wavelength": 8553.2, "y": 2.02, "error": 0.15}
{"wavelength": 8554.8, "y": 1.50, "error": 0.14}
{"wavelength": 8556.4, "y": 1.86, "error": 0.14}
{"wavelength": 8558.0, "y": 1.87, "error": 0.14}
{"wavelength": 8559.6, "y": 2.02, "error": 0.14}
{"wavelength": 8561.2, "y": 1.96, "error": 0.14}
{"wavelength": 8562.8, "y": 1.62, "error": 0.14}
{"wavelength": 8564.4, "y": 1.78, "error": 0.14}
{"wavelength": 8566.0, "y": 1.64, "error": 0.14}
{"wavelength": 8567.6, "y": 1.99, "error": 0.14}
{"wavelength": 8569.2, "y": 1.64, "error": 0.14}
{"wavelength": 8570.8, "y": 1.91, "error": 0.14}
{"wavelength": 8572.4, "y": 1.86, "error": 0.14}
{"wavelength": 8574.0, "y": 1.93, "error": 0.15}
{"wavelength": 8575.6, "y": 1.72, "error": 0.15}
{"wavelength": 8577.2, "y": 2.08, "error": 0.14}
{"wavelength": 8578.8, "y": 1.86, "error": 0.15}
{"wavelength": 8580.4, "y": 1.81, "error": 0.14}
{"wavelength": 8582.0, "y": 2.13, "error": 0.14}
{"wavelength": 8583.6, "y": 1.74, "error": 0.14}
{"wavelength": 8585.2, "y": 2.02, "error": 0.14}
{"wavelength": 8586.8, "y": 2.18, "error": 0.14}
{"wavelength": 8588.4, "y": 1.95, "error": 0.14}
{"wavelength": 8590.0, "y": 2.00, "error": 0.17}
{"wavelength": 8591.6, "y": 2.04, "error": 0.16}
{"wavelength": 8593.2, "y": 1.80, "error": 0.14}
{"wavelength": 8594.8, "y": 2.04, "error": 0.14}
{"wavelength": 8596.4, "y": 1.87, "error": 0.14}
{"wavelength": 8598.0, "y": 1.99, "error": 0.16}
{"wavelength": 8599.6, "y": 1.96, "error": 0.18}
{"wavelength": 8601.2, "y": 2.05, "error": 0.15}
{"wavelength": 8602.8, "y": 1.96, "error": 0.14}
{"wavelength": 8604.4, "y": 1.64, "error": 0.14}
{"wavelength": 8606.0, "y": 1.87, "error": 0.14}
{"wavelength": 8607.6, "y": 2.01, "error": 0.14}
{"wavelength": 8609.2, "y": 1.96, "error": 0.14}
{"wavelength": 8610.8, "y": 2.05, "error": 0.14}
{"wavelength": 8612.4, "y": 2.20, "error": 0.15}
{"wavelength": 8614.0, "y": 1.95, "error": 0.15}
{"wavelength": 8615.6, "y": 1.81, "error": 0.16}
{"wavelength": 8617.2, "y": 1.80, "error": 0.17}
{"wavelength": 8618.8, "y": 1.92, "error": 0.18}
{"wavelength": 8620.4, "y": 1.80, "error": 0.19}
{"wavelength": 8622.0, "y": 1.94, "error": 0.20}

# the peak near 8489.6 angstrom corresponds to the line [N II]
